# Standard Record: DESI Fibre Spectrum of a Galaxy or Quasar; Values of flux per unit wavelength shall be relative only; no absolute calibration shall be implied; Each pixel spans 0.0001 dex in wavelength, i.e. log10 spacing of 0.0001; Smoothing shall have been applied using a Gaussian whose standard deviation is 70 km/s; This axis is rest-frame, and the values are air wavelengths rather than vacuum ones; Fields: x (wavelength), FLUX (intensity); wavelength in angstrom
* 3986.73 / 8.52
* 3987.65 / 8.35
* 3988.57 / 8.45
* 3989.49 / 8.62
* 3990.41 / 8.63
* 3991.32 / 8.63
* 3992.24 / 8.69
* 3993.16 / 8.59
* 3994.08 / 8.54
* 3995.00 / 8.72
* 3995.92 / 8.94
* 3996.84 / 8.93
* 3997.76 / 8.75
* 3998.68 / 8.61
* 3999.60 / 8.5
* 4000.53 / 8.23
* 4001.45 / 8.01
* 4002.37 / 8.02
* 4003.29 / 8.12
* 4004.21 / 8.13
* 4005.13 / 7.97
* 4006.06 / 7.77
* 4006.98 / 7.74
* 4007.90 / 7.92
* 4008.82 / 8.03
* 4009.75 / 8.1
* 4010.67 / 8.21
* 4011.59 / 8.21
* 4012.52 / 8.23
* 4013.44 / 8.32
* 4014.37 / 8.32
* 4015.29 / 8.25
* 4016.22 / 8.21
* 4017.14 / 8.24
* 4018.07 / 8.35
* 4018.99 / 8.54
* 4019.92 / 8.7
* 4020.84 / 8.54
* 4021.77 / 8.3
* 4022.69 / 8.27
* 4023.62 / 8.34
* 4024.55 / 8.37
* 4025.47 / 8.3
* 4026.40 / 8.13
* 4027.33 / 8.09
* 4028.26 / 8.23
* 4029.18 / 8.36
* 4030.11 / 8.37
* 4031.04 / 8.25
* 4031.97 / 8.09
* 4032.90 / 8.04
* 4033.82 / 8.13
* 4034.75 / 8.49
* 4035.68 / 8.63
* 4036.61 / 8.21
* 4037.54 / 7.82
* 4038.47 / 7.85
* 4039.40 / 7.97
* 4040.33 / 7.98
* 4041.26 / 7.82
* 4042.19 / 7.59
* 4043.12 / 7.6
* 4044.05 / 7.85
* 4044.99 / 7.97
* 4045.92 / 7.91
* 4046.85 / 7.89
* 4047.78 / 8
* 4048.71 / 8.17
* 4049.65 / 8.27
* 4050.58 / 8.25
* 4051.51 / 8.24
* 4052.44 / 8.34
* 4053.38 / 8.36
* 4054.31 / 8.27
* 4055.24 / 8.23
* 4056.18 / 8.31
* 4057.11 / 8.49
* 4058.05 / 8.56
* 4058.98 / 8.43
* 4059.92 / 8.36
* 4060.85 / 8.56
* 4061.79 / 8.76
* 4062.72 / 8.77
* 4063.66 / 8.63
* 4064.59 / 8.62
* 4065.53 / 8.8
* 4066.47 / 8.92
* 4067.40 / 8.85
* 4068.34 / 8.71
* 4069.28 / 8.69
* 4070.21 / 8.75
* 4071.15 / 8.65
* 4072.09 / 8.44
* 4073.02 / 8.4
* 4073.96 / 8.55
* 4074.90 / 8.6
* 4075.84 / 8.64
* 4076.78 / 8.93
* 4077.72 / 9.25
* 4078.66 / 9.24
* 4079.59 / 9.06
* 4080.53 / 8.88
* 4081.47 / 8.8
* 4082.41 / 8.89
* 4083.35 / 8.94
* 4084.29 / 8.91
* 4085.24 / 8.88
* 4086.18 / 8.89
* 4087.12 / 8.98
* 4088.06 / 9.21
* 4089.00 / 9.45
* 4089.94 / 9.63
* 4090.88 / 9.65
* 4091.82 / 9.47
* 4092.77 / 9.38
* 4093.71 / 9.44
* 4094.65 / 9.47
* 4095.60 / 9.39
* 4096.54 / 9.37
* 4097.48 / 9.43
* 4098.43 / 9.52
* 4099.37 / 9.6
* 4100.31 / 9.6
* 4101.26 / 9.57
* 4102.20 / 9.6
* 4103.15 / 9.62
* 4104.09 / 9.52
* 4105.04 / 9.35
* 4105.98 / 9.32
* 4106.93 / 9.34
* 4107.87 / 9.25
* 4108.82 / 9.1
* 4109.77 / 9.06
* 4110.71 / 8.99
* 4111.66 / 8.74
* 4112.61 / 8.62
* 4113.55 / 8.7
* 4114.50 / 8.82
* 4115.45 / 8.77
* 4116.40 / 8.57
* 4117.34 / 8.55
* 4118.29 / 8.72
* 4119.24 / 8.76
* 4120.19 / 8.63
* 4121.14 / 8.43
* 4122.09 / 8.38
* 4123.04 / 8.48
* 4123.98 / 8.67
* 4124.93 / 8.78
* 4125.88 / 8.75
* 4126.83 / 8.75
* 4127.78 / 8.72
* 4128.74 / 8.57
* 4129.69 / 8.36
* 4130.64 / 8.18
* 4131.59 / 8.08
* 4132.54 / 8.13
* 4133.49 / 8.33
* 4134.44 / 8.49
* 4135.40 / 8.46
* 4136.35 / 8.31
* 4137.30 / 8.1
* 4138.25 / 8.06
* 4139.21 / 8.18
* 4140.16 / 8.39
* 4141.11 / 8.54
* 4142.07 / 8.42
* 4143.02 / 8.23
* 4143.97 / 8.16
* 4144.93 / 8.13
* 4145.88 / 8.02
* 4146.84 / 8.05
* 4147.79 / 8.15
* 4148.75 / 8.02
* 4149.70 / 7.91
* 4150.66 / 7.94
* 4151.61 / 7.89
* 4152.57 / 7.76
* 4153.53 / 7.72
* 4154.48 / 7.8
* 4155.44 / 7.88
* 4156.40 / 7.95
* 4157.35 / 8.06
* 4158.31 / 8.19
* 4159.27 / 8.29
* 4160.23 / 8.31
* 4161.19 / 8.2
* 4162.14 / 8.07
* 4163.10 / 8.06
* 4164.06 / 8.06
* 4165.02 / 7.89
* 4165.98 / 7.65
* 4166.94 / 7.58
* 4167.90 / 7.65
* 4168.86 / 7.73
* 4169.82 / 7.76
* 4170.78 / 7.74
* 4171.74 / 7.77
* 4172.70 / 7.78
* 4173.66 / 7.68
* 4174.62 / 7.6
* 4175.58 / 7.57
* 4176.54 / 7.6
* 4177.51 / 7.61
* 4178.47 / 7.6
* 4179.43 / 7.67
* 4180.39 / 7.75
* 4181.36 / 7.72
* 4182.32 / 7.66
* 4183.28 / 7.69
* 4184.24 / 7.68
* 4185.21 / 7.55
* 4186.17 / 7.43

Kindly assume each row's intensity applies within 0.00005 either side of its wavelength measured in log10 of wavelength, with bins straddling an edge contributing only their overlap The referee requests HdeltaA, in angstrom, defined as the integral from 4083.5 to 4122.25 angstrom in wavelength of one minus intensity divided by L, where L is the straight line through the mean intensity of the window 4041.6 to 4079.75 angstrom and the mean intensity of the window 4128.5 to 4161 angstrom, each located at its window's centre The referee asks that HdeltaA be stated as -3.9 angstrom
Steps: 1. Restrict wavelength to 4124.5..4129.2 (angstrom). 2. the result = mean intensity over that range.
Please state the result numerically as 8.7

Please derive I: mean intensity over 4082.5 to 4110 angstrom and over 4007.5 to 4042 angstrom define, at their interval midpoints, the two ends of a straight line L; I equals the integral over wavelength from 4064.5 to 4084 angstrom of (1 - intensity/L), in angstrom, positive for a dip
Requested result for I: 0.4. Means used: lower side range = 8.22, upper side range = 9.34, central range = 8.8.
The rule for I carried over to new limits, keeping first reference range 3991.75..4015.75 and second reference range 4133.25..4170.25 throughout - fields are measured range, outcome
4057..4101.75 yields -4.4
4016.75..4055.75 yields 0.3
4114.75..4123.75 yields -0.5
